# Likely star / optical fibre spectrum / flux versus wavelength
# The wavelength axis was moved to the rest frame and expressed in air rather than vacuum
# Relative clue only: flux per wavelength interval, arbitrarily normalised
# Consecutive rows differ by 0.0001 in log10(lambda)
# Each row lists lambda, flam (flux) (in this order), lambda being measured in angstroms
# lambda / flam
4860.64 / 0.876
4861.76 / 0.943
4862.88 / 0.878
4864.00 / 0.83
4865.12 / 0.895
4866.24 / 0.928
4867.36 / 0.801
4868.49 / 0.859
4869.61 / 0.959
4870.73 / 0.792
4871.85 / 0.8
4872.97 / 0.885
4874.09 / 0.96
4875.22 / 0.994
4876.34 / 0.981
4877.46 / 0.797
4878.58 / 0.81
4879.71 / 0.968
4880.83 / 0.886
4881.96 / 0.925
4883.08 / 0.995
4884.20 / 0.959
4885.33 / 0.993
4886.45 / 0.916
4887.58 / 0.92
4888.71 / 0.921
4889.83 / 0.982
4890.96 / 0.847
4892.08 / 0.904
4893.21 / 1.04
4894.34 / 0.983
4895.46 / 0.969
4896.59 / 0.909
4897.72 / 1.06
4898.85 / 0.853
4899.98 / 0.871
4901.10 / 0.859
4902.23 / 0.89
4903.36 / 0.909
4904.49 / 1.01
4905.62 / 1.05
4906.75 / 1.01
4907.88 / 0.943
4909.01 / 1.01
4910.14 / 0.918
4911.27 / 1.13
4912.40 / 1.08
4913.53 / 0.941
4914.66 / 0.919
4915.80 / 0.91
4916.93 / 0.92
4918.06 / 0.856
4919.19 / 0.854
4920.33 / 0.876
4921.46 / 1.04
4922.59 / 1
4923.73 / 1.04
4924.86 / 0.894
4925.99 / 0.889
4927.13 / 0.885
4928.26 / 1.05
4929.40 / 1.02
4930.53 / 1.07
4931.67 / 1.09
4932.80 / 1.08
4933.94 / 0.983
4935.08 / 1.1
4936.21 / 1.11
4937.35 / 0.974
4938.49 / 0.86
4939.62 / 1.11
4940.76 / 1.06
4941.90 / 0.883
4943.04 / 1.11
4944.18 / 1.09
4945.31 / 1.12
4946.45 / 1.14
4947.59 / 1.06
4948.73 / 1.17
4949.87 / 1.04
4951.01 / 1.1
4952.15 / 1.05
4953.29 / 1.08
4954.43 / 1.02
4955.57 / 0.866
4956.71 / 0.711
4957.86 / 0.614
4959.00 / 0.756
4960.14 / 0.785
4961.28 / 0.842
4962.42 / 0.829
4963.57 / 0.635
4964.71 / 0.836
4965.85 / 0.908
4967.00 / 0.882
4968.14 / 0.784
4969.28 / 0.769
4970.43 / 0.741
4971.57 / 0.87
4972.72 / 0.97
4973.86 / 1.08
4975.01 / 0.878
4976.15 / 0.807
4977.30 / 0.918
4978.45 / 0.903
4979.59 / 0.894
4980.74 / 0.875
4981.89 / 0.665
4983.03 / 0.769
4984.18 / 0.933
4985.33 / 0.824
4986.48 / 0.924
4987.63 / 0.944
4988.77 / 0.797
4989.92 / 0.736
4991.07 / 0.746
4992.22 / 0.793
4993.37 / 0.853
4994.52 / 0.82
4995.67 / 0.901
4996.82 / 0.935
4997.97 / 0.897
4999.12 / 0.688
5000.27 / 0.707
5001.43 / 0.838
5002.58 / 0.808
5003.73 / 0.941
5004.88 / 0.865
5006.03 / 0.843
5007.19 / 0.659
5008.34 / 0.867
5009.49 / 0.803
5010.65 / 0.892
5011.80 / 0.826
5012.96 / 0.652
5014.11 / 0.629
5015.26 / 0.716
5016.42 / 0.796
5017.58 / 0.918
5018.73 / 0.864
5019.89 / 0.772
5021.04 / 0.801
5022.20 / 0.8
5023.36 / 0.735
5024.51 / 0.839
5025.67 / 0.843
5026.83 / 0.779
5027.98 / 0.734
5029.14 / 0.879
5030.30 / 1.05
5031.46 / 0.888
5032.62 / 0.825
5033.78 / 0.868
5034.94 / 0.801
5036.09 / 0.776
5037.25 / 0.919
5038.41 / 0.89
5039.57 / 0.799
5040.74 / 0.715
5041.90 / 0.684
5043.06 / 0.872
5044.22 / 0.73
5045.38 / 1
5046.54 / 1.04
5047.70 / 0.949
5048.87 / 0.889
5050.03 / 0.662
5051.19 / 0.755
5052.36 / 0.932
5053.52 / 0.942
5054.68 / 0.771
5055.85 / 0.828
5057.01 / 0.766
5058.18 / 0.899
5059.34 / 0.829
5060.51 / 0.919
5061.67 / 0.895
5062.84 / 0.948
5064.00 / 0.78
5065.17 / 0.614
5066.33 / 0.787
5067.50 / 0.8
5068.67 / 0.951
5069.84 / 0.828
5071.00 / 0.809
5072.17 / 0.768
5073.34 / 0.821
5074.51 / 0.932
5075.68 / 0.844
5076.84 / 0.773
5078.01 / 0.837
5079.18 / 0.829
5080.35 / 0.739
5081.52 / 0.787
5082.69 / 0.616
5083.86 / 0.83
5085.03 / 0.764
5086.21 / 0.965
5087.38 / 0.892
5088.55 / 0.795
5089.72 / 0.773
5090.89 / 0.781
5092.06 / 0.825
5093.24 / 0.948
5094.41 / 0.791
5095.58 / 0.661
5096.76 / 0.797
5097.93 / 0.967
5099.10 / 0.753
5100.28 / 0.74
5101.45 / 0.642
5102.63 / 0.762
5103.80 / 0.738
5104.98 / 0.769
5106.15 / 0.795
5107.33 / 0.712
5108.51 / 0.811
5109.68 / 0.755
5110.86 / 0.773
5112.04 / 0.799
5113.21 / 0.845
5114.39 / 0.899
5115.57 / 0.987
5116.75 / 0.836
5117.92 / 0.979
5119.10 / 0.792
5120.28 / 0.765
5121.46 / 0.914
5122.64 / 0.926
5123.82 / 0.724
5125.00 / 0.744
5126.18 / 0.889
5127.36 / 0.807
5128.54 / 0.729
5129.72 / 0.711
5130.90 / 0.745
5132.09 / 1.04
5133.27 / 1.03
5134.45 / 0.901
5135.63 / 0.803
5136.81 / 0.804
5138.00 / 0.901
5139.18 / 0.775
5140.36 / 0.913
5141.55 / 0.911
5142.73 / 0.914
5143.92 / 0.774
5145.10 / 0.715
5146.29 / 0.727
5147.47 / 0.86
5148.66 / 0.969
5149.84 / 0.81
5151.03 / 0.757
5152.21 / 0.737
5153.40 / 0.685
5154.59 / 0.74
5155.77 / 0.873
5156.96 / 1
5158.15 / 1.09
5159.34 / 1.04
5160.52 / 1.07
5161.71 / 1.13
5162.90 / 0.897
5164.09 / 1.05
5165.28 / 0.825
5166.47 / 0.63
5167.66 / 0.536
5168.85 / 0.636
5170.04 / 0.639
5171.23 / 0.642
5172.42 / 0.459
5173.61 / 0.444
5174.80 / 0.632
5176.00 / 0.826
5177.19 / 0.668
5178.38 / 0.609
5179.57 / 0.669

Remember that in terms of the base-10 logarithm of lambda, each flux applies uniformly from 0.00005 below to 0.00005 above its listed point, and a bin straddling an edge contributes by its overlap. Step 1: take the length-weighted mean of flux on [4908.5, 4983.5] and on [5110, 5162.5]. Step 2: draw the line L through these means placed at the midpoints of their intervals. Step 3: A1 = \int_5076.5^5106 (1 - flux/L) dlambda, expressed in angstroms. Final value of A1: 2.9 angstroms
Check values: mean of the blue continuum 0.941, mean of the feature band 0.791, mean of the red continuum 0.86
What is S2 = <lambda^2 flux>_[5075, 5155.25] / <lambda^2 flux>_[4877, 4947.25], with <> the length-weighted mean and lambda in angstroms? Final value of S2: 0.91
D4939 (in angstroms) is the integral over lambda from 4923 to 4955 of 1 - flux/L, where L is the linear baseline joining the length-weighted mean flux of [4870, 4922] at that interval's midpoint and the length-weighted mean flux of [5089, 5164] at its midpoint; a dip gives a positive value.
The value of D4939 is -4.2 angstroms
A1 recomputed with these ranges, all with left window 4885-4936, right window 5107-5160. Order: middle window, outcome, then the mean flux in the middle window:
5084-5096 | 0.6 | 0.822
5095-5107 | 1.4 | 0.761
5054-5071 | 1.0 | 0.83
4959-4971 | 1.8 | 0.799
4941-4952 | -1.5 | 1.08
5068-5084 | 1.2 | 0.811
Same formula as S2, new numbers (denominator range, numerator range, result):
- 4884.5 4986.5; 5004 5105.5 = 0.91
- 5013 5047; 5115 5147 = 1.07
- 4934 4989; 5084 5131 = 0.93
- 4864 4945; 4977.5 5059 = 0.91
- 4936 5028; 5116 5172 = 1.03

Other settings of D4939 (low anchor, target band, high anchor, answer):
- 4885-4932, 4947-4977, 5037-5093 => 0.8 angstroms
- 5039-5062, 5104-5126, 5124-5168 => 0.7 angstroms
